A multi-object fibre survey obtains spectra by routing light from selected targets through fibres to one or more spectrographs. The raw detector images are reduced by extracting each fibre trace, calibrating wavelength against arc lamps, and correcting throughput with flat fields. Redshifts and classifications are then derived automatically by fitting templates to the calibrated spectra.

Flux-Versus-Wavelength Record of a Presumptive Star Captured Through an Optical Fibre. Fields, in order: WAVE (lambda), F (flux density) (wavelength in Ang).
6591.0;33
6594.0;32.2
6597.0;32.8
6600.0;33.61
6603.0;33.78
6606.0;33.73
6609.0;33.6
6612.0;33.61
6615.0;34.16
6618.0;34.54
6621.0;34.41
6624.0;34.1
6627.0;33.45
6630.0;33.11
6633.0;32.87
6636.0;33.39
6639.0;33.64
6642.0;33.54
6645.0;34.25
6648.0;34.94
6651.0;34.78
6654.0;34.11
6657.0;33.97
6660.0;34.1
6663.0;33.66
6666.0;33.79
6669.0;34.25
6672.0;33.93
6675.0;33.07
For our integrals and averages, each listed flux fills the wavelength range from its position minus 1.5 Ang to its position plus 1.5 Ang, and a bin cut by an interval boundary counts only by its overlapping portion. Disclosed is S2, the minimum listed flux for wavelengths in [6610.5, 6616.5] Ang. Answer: 33.61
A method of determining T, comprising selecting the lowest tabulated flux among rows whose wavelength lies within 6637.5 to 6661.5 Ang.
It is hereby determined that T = 33.54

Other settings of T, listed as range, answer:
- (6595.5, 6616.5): 32.8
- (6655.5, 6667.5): 33.66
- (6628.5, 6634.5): 32.87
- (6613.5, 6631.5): 33.11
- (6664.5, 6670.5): 33.79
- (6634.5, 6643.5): 33.39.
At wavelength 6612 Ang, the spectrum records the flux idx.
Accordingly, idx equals 33.61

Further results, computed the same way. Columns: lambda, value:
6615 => 34.16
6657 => 33.97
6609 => 33.6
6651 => 34.78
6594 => 32.2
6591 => 33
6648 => 34.94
